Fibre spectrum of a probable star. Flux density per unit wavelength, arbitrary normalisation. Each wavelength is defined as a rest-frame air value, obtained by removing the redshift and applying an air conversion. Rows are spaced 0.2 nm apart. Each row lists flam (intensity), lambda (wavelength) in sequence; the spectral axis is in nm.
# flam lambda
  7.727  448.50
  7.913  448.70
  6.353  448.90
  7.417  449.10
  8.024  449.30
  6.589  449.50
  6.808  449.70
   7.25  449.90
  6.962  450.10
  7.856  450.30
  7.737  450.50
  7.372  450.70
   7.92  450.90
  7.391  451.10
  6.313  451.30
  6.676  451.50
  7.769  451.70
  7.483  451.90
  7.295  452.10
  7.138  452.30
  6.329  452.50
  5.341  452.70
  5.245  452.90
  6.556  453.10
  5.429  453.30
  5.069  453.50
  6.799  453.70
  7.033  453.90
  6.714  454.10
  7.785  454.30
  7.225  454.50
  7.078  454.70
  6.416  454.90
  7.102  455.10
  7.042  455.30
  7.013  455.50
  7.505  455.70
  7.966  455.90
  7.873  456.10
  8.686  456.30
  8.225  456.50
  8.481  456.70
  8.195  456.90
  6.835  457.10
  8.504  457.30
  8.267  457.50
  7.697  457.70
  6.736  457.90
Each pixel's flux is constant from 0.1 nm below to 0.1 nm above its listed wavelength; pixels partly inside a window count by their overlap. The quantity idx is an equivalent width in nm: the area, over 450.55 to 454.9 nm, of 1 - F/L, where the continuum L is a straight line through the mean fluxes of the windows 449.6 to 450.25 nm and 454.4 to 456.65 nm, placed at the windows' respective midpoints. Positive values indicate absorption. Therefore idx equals 0.31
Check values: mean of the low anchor 7.07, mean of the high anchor 7.49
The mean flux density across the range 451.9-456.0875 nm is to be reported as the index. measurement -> 6.75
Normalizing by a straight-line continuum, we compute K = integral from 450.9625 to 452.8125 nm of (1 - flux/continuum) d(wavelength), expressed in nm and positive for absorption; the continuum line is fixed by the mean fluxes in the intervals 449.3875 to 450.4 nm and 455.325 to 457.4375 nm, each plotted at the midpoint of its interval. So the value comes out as 0.12 nm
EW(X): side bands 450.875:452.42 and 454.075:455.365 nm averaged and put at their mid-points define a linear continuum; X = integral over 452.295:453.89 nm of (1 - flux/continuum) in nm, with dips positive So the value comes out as 0.260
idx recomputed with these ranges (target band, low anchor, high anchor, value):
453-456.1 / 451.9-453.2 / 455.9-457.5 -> 0.15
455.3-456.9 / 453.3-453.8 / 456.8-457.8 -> -0.15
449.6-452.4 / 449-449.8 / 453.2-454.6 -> -0.12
